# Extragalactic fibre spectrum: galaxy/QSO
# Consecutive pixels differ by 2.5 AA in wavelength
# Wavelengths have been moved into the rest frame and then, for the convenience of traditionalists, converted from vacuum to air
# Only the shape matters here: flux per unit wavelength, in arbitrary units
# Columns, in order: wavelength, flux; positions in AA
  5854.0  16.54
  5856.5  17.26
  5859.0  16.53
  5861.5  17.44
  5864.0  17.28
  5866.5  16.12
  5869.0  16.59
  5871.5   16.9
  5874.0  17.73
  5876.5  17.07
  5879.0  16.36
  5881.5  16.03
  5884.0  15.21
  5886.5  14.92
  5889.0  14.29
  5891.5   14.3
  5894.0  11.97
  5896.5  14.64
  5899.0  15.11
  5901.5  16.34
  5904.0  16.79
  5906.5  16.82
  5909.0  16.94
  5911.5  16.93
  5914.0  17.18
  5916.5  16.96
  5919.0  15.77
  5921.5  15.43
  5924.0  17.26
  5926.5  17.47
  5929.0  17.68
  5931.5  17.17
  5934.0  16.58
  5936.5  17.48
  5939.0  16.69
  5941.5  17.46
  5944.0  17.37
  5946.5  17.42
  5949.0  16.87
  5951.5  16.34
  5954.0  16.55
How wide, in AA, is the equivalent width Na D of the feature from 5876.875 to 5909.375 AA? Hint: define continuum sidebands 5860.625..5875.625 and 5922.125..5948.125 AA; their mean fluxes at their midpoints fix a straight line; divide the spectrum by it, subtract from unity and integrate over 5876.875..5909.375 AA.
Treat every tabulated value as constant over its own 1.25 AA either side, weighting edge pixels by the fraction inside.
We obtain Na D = 3.3 AA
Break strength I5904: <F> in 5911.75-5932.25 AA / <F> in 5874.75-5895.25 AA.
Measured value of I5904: 1.12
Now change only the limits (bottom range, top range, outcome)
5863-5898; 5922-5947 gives 1.10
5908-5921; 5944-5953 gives 1.02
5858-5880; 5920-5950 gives 1.01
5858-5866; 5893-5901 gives 0.83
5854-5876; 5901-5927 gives 0.99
